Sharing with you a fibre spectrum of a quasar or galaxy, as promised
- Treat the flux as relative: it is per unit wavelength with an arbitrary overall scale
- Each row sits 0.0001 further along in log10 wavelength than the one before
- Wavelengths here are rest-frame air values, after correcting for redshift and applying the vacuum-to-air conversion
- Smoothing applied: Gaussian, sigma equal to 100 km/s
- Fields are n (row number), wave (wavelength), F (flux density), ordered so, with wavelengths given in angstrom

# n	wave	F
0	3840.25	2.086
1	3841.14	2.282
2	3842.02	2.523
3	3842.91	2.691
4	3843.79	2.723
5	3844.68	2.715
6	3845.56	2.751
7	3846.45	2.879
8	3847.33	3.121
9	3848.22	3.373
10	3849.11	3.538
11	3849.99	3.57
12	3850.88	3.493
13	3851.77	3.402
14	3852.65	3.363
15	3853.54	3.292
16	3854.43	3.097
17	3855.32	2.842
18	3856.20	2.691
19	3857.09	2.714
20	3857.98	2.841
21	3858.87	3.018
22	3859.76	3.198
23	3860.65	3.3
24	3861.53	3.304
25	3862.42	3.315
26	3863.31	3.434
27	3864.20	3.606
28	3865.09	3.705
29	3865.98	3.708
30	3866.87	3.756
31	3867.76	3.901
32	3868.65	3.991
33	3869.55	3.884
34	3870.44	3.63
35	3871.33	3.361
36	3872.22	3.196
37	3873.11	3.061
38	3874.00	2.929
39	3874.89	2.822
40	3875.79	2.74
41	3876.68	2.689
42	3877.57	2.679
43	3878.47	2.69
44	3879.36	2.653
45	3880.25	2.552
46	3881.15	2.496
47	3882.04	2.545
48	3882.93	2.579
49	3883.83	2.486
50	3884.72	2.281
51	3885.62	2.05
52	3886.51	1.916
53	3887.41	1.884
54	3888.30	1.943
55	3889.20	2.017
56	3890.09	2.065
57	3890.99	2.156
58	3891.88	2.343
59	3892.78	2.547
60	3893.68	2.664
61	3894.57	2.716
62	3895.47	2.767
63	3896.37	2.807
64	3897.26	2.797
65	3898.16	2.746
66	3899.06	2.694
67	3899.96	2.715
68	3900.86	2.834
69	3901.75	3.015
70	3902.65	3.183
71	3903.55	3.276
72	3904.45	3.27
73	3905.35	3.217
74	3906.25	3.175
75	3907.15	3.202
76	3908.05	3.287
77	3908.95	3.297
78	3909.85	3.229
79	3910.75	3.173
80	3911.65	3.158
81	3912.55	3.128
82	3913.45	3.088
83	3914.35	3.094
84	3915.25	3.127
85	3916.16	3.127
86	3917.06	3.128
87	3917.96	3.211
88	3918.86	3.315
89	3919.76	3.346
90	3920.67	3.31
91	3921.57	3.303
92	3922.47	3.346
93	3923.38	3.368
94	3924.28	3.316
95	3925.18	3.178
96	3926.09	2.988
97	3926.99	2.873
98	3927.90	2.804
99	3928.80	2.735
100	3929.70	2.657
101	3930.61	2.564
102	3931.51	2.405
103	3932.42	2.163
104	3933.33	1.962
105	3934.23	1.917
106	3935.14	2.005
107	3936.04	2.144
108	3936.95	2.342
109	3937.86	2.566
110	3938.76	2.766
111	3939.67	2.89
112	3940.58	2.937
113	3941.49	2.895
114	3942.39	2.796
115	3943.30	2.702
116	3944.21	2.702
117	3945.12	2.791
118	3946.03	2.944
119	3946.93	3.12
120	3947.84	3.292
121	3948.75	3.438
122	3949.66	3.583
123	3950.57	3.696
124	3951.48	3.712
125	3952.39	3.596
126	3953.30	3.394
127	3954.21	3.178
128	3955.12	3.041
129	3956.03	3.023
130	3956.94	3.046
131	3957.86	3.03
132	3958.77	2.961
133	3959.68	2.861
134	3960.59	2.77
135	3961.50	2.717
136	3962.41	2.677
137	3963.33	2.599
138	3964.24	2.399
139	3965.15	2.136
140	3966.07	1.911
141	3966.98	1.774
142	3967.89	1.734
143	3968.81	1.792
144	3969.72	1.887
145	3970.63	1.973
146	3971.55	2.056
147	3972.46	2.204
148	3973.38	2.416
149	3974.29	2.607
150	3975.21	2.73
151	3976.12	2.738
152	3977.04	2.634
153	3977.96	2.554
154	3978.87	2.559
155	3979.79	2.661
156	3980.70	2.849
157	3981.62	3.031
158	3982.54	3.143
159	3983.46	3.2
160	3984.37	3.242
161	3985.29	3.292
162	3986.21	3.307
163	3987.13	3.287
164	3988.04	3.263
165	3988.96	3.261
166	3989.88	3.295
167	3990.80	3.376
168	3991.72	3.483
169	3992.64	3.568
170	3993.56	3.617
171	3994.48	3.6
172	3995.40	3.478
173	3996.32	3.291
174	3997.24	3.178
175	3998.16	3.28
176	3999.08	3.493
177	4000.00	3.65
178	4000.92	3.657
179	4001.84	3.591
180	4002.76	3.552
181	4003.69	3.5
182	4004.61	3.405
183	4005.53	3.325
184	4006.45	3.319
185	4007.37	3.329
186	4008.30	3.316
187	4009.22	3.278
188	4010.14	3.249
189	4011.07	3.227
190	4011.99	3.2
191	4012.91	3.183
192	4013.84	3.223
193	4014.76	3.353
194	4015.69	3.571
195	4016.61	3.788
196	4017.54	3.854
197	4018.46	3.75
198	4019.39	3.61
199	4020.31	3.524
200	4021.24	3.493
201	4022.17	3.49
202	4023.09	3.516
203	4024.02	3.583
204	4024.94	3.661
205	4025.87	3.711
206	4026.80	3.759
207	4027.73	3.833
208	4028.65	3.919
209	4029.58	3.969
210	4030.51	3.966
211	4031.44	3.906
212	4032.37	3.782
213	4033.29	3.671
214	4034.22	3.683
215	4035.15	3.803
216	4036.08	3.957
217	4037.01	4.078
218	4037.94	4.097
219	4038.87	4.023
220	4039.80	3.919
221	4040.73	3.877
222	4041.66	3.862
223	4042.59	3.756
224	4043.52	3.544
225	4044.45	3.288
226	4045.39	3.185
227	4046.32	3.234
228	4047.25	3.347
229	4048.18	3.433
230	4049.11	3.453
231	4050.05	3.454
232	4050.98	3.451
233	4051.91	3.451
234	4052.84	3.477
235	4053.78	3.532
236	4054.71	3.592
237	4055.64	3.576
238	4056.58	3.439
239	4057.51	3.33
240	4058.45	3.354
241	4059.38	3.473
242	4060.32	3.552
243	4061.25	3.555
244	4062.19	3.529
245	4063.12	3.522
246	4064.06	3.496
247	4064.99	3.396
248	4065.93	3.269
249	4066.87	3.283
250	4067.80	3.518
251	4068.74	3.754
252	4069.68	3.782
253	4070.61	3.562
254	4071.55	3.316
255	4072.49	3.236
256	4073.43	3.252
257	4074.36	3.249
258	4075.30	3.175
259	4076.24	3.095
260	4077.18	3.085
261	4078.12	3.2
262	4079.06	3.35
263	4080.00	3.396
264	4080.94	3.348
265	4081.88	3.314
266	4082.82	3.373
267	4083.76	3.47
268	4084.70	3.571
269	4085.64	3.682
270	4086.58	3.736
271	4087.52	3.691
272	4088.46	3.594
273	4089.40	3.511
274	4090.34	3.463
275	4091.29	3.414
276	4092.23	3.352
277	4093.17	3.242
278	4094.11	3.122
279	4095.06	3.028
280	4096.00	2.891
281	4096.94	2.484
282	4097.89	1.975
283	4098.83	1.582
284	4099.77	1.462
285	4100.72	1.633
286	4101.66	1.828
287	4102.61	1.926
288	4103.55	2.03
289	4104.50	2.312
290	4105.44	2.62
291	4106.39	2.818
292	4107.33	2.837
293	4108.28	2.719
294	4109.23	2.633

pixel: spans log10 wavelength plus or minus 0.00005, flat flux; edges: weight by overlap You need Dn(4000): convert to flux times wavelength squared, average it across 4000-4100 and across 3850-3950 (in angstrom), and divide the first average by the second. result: 1.27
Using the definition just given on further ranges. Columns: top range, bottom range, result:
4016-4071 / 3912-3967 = 1.32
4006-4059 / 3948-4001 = 1.25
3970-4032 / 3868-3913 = 1.24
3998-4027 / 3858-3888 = 1.25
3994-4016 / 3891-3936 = 1.22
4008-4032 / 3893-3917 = 1.25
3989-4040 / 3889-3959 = 1.28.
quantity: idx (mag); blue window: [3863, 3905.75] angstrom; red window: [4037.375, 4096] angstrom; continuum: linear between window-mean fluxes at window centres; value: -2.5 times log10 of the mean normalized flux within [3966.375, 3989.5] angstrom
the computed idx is 0.195 mag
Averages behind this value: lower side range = 2.85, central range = 2.65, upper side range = 3.46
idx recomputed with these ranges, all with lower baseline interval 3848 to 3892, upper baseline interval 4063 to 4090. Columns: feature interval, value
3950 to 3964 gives 0.03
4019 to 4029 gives -0.11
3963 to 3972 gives 0.49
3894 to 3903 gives 0.08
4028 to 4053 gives -0.11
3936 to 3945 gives 0.16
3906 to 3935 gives 0.03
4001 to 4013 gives -0.03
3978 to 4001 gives -0.01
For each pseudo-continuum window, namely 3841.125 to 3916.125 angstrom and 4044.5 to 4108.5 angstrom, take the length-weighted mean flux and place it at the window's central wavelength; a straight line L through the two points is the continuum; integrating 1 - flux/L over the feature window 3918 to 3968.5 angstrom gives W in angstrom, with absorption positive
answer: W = 3.2 angstrom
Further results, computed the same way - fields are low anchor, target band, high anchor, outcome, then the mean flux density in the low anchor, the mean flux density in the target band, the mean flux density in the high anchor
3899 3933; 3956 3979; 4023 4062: 5.96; 3.06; 2.44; 3.64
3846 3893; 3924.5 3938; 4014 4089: 2.82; 2.96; 2.5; 3.56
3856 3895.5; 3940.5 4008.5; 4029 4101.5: 3.17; 2.86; 2.99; 3.39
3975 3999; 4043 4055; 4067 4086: -0.37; 3.16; 3.42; 3.38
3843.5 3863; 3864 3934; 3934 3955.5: 2.80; 3.12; 2.91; 2.95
